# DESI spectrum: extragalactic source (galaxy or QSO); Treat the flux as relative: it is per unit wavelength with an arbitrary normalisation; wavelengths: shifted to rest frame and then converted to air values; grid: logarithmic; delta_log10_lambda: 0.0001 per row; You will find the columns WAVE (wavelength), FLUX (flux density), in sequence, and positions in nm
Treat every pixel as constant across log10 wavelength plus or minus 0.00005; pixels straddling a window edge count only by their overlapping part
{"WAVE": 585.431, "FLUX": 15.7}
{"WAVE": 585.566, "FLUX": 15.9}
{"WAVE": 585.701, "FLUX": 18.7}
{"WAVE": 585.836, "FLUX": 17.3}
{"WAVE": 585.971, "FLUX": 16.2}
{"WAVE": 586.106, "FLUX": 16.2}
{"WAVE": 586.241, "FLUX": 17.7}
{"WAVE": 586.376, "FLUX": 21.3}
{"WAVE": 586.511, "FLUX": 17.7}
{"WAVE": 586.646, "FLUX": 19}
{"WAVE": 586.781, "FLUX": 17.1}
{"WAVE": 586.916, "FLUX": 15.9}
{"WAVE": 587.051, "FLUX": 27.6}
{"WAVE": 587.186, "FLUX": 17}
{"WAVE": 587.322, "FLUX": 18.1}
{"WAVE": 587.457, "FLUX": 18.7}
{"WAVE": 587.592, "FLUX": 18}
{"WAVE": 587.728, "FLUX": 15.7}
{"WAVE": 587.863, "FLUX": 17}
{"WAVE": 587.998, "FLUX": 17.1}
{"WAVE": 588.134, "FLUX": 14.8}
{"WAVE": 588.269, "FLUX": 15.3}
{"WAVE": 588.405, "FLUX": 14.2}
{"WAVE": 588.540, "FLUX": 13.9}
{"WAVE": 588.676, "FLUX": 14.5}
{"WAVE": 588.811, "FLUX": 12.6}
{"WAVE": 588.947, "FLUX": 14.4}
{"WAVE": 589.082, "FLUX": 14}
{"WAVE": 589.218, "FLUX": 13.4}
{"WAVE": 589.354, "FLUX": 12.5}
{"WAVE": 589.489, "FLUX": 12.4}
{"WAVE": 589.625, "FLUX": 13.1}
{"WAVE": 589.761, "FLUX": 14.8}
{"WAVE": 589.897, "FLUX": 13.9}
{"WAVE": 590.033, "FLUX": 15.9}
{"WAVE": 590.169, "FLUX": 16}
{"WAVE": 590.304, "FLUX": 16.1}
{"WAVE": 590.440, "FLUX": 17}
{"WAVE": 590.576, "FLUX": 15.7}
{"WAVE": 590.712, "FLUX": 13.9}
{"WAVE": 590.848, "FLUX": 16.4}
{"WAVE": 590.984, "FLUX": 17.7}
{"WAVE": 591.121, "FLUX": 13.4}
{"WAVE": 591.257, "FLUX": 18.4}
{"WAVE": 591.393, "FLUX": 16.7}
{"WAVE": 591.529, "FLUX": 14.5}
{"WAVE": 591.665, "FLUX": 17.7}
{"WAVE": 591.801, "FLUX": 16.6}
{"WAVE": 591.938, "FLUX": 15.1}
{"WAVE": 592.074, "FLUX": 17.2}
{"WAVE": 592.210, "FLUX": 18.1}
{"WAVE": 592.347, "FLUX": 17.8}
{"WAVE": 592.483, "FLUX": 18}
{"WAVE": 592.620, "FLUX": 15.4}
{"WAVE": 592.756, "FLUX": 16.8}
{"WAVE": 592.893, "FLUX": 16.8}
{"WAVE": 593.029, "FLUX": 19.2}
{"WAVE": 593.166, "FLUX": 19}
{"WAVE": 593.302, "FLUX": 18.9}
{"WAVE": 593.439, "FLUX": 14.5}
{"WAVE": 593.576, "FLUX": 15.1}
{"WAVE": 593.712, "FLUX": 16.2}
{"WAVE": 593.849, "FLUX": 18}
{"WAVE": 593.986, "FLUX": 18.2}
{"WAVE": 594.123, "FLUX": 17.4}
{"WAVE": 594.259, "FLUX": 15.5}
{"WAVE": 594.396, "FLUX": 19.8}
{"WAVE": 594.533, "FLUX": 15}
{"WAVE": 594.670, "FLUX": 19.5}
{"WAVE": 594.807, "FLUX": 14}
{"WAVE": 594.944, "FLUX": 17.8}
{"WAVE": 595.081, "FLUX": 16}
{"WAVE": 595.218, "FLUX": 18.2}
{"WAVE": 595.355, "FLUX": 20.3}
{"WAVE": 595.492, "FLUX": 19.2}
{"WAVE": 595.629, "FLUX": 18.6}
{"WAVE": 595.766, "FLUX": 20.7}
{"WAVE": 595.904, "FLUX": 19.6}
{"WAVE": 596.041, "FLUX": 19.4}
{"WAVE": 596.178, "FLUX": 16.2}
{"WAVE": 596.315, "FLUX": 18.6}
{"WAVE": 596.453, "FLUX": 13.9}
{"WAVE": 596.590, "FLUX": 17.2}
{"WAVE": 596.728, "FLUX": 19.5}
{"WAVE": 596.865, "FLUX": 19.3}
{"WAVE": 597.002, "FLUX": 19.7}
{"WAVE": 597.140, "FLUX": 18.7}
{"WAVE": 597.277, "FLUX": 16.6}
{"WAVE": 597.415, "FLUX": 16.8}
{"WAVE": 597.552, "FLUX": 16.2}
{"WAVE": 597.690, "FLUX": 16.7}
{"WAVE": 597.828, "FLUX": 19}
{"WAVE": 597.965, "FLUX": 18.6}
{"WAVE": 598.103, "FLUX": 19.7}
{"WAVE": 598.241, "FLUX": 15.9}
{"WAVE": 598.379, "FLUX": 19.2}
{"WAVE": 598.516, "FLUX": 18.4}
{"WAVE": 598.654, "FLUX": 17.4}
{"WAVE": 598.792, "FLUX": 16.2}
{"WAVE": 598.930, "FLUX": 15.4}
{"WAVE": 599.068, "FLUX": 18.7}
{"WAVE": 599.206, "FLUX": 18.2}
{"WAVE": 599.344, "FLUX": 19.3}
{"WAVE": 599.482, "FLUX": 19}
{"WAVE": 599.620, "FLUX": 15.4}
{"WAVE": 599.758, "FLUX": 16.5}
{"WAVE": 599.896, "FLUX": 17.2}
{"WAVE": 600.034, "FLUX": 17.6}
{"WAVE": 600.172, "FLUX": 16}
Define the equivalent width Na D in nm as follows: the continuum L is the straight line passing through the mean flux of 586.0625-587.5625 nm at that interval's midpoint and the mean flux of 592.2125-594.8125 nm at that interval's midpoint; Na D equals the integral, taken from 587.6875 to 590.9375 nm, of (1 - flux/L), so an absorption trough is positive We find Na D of 0.61 nm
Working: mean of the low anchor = 18.8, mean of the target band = 14.8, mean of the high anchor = 17.2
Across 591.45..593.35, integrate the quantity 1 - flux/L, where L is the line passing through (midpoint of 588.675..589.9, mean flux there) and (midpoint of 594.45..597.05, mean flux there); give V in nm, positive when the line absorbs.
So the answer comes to -0.18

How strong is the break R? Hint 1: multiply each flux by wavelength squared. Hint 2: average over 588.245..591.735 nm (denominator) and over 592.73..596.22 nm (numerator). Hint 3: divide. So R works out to 1.2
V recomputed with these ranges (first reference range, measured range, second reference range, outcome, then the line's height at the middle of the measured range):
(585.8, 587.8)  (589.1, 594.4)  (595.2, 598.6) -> 0.602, 18.2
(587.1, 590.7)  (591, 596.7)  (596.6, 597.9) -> -0.134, 16.9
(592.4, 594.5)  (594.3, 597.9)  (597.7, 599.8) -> -0.087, 17.5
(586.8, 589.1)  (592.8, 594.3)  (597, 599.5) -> 0.000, 17.2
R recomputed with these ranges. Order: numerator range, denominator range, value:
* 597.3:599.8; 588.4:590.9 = 1.25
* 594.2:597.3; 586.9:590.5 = 1.17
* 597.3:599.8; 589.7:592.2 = 1.13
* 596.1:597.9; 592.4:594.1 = 1.04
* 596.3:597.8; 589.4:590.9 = 1.20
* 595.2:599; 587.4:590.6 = 1.23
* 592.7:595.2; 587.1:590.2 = 1.15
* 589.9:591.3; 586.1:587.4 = 0.85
